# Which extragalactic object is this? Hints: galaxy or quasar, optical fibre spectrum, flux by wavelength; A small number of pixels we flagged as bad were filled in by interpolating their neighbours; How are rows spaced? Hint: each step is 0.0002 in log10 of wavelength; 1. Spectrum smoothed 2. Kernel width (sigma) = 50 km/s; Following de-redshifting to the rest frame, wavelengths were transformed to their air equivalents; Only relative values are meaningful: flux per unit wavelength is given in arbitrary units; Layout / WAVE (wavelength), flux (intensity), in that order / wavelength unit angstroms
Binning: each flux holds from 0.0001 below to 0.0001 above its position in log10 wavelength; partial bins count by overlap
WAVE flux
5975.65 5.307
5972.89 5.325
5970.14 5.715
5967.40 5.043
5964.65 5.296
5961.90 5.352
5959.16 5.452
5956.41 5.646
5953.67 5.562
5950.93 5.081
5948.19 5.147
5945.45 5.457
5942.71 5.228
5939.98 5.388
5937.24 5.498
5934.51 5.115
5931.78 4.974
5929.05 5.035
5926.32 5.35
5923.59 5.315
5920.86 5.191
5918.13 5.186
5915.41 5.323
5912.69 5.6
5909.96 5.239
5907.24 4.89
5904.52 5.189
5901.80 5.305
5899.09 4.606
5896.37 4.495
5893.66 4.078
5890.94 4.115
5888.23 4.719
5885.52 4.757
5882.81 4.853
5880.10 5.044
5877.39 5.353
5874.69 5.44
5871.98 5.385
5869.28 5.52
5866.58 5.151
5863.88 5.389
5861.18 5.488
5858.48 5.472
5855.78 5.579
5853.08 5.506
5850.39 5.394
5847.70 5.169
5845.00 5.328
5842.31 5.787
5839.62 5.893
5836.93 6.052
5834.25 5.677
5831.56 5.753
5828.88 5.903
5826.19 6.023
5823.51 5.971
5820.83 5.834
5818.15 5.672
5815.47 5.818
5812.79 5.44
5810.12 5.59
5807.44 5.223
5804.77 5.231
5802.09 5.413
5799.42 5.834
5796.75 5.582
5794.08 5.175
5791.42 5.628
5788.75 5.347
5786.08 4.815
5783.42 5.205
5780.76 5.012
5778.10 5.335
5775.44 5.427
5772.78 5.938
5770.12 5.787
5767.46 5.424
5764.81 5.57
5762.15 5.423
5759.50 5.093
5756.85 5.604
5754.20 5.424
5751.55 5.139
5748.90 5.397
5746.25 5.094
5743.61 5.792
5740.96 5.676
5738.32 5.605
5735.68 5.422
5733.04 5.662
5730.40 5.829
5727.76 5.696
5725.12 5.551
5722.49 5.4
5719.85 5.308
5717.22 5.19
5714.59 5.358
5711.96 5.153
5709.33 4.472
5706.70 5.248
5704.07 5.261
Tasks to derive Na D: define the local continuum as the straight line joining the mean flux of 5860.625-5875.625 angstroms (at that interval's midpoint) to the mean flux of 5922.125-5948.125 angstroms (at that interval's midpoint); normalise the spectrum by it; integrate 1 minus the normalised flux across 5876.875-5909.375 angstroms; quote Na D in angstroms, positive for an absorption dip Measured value 3.4 angstroms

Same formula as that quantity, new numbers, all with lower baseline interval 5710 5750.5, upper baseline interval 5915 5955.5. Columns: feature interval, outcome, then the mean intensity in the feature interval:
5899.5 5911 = 0.39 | 5.11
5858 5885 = 0.18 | 5.29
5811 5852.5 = -2.70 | 5.71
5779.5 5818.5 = -0.01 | 5.39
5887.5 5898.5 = 1.98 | 4.35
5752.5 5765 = 0.07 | 5.4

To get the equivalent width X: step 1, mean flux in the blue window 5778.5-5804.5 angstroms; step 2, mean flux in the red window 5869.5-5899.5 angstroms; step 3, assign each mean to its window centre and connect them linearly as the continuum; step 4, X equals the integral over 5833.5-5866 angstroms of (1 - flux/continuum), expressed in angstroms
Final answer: -3.4 angstroms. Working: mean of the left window 5.33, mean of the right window 4.84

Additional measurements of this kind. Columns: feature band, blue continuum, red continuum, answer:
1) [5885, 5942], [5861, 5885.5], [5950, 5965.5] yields 3.26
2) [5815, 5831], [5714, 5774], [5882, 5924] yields -2.02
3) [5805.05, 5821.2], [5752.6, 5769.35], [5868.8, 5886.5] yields -0.72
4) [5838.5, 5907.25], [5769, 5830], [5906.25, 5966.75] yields 3.17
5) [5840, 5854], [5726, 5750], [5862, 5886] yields -0.43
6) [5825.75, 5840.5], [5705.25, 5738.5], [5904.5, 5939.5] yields -1.63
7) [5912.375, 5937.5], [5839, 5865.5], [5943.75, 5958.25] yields 0.79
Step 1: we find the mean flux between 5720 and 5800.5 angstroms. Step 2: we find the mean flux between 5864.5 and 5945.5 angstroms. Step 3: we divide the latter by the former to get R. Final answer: 0.93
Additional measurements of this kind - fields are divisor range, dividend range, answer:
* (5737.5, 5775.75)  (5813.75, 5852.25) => 1.04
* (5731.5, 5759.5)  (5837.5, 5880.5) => 1.00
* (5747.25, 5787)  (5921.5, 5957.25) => 0.98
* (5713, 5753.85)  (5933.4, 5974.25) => 0.98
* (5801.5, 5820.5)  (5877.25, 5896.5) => 0.84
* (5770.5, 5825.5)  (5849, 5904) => 0.93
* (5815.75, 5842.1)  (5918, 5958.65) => 0.90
